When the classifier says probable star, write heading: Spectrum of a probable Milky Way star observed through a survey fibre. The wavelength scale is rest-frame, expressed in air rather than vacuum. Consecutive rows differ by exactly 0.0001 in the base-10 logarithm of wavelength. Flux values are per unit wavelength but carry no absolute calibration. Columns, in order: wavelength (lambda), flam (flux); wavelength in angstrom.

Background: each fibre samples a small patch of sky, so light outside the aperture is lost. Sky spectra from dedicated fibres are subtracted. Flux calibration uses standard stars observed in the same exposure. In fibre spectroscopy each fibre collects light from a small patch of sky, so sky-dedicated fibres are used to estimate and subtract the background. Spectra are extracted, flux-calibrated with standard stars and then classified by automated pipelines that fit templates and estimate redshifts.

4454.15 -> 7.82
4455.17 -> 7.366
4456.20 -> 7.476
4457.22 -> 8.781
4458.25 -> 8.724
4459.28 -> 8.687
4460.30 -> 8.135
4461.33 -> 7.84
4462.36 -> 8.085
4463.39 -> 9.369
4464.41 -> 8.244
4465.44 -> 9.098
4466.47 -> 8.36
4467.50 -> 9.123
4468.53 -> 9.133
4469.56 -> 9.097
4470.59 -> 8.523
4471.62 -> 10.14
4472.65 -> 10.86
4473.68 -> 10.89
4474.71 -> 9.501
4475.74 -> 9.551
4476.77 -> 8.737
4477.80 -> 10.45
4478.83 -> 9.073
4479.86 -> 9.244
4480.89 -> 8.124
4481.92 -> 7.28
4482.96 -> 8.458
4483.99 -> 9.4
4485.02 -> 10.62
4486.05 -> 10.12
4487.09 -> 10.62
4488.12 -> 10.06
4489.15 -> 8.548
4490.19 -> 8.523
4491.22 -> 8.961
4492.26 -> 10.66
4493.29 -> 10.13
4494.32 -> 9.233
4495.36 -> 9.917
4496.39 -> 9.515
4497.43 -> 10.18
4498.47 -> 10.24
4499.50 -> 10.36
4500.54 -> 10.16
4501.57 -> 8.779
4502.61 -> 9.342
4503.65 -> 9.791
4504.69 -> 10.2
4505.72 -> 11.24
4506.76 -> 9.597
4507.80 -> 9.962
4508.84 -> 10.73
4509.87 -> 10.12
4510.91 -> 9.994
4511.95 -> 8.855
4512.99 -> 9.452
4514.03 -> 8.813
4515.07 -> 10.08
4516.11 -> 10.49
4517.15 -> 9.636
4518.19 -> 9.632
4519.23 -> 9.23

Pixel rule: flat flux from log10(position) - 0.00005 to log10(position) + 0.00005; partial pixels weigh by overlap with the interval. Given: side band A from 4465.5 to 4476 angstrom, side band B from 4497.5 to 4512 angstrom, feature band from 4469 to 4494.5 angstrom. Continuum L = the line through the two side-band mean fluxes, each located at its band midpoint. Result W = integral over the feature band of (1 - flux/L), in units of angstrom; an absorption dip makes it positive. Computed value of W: 0.5 angstrom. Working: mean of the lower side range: 9.49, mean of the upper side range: 10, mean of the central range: 9.48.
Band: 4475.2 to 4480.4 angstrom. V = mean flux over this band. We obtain 9.42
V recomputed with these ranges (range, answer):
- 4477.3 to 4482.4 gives 8.85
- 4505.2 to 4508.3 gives 10.3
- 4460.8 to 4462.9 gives 7.95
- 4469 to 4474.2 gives 9.89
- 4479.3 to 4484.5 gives 8.5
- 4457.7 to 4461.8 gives 8.35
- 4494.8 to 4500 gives 10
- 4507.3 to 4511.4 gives 10.2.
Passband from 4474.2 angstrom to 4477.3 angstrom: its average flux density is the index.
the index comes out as 9.27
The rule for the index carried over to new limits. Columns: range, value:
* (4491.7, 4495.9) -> 9.98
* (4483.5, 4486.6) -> 10.1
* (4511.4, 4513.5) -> 9.15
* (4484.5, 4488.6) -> 10.4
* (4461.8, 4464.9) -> 8.57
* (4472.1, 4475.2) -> 10.4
